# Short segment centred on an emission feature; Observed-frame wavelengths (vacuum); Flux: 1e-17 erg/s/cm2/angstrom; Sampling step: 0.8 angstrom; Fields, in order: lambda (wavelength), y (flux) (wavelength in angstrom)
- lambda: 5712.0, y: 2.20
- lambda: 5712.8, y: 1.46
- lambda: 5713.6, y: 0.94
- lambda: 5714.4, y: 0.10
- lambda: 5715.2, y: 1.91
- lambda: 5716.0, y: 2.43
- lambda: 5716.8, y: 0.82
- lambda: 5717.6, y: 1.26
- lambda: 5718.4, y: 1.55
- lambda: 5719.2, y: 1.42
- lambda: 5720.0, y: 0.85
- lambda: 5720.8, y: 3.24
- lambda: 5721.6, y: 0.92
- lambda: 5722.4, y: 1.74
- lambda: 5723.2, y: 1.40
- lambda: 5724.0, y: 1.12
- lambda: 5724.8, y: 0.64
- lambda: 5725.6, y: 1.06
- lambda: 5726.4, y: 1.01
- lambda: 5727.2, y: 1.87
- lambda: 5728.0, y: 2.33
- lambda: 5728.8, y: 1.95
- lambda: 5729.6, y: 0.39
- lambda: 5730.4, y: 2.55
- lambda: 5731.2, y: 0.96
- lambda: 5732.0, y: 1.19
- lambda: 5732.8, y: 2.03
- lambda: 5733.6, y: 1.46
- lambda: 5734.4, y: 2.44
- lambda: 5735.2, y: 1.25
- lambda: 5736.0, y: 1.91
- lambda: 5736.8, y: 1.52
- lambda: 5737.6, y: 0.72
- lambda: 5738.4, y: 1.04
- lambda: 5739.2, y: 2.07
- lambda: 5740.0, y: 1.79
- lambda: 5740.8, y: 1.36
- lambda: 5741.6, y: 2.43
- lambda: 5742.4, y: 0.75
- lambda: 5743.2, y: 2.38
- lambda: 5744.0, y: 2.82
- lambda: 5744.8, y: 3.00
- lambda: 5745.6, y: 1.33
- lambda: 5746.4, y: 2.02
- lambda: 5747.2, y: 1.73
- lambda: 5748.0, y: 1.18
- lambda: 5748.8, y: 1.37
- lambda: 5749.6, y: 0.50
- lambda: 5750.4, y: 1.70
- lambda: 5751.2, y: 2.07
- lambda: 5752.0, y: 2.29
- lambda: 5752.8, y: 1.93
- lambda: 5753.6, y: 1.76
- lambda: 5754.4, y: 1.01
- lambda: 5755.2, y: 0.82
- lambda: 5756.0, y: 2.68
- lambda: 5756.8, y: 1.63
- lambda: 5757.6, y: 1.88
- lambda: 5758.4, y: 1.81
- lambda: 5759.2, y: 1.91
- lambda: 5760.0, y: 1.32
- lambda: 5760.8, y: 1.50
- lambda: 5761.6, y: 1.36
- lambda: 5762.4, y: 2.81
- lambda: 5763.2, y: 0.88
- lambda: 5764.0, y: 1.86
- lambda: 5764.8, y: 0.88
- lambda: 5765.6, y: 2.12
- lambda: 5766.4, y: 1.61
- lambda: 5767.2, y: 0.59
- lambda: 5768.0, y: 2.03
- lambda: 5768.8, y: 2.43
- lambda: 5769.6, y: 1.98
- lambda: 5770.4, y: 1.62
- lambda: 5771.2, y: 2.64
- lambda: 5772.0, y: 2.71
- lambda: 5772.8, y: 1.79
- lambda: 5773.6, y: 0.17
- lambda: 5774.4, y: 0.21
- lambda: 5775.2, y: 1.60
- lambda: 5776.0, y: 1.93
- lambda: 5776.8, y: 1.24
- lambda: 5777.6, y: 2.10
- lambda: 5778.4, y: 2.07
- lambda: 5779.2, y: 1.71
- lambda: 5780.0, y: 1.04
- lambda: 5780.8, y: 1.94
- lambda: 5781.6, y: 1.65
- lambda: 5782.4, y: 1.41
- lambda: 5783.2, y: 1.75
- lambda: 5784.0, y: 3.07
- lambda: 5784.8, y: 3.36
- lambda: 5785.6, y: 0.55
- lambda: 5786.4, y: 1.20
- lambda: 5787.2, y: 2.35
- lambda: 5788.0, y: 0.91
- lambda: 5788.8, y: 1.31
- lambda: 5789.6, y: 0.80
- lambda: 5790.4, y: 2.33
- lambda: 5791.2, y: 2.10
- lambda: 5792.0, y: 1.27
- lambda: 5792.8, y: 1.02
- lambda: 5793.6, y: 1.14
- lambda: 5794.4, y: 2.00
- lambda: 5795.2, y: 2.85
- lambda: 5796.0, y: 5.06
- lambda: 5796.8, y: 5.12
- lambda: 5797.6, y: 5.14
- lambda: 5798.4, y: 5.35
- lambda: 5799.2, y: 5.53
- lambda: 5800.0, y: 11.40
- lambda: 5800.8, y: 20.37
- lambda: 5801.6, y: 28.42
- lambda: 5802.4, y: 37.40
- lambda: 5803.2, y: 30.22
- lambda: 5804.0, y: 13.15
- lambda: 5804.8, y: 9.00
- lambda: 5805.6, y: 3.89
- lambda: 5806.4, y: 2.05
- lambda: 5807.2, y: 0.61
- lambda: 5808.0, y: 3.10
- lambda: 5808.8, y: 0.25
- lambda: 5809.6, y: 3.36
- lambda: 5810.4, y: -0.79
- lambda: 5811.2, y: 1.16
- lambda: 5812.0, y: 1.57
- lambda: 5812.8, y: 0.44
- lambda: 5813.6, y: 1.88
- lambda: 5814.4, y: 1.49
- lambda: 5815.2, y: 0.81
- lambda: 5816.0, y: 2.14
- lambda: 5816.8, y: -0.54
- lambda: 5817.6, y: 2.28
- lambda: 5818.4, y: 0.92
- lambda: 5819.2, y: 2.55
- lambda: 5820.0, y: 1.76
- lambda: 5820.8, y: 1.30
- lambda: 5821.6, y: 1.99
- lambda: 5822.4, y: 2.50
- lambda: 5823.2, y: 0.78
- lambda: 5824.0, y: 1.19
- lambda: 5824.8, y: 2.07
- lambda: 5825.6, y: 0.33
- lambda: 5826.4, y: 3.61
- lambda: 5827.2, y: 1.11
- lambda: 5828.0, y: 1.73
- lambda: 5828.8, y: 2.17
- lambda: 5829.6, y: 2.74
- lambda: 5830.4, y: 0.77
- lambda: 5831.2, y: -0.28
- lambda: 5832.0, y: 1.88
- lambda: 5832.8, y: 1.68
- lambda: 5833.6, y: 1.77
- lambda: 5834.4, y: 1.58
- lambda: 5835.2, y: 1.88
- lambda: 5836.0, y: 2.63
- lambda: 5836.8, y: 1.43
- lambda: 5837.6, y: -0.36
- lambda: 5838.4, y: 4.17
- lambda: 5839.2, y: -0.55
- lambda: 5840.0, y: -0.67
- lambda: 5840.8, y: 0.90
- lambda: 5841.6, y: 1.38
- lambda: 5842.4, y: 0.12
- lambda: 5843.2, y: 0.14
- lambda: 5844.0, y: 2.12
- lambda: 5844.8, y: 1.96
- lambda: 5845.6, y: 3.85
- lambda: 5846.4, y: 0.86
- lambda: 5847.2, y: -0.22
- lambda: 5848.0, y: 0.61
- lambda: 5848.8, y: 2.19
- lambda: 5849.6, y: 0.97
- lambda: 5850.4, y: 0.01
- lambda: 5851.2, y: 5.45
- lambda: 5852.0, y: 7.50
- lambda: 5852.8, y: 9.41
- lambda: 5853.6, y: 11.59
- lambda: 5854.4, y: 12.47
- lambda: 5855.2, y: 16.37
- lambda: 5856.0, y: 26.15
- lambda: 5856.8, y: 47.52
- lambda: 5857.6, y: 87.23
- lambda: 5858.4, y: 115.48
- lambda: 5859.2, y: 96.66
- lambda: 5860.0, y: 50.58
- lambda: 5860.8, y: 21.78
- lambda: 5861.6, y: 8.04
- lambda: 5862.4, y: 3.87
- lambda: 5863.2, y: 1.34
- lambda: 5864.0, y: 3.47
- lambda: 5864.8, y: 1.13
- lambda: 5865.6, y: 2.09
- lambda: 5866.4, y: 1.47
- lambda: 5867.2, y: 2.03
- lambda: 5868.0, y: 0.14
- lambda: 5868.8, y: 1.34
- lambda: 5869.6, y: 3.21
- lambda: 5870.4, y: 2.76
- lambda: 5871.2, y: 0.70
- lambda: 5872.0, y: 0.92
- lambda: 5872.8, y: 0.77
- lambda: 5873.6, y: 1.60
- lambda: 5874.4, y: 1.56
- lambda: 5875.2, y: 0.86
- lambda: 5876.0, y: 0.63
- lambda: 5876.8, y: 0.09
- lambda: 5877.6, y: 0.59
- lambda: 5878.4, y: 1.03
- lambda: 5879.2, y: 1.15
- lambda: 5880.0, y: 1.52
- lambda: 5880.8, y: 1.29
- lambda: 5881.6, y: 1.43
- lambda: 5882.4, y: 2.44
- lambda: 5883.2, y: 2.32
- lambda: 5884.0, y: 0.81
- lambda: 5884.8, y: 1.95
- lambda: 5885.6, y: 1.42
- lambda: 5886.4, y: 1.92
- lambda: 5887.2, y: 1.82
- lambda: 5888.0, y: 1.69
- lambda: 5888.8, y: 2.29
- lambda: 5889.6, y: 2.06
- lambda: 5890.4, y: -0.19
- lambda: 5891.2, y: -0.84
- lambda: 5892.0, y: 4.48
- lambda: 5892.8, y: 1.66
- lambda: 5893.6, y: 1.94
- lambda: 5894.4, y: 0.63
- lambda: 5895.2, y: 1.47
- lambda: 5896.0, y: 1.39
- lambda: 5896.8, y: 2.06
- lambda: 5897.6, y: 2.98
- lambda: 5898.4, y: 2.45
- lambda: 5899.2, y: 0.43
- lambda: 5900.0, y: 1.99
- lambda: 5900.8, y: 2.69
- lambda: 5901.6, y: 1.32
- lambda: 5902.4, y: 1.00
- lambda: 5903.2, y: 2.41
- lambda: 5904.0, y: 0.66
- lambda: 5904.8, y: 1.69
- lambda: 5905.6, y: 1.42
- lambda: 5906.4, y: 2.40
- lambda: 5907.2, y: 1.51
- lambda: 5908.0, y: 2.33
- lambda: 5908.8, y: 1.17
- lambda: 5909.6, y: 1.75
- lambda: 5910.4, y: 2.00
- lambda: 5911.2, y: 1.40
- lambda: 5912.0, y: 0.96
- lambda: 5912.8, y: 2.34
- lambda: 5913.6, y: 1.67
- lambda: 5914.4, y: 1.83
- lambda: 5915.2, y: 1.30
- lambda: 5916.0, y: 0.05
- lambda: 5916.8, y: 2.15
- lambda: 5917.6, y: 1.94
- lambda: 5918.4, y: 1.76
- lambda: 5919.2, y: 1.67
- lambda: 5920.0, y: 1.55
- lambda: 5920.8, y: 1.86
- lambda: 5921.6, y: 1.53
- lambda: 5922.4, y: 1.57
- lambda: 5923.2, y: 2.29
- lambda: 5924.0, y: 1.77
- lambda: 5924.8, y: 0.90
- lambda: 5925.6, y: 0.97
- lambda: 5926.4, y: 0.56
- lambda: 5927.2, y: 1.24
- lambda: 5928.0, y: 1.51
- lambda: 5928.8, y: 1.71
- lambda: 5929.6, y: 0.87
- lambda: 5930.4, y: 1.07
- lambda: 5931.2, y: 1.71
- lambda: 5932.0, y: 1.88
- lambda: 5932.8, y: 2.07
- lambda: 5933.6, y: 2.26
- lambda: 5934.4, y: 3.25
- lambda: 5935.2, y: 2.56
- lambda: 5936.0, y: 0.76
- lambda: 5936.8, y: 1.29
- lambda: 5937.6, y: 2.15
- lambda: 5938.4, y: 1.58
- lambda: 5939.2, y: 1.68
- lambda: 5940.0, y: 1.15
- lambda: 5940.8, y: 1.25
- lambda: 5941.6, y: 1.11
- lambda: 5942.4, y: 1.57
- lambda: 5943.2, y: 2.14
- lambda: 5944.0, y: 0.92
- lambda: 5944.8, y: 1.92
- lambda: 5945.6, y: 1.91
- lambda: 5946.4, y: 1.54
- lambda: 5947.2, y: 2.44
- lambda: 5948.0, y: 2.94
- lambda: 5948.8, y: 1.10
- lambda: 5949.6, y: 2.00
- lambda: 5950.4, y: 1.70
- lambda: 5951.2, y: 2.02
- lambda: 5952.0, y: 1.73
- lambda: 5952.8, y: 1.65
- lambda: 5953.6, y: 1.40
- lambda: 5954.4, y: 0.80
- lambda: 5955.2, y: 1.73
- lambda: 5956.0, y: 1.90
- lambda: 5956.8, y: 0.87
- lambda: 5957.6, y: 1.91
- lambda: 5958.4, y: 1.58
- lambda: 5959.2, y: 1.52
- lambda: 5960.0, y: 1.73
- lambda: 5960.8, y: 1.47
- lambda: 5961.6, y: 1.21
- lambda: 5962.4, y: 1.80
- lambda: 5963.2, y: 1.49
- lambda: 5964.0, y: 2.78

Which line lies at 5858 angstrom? [O III]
